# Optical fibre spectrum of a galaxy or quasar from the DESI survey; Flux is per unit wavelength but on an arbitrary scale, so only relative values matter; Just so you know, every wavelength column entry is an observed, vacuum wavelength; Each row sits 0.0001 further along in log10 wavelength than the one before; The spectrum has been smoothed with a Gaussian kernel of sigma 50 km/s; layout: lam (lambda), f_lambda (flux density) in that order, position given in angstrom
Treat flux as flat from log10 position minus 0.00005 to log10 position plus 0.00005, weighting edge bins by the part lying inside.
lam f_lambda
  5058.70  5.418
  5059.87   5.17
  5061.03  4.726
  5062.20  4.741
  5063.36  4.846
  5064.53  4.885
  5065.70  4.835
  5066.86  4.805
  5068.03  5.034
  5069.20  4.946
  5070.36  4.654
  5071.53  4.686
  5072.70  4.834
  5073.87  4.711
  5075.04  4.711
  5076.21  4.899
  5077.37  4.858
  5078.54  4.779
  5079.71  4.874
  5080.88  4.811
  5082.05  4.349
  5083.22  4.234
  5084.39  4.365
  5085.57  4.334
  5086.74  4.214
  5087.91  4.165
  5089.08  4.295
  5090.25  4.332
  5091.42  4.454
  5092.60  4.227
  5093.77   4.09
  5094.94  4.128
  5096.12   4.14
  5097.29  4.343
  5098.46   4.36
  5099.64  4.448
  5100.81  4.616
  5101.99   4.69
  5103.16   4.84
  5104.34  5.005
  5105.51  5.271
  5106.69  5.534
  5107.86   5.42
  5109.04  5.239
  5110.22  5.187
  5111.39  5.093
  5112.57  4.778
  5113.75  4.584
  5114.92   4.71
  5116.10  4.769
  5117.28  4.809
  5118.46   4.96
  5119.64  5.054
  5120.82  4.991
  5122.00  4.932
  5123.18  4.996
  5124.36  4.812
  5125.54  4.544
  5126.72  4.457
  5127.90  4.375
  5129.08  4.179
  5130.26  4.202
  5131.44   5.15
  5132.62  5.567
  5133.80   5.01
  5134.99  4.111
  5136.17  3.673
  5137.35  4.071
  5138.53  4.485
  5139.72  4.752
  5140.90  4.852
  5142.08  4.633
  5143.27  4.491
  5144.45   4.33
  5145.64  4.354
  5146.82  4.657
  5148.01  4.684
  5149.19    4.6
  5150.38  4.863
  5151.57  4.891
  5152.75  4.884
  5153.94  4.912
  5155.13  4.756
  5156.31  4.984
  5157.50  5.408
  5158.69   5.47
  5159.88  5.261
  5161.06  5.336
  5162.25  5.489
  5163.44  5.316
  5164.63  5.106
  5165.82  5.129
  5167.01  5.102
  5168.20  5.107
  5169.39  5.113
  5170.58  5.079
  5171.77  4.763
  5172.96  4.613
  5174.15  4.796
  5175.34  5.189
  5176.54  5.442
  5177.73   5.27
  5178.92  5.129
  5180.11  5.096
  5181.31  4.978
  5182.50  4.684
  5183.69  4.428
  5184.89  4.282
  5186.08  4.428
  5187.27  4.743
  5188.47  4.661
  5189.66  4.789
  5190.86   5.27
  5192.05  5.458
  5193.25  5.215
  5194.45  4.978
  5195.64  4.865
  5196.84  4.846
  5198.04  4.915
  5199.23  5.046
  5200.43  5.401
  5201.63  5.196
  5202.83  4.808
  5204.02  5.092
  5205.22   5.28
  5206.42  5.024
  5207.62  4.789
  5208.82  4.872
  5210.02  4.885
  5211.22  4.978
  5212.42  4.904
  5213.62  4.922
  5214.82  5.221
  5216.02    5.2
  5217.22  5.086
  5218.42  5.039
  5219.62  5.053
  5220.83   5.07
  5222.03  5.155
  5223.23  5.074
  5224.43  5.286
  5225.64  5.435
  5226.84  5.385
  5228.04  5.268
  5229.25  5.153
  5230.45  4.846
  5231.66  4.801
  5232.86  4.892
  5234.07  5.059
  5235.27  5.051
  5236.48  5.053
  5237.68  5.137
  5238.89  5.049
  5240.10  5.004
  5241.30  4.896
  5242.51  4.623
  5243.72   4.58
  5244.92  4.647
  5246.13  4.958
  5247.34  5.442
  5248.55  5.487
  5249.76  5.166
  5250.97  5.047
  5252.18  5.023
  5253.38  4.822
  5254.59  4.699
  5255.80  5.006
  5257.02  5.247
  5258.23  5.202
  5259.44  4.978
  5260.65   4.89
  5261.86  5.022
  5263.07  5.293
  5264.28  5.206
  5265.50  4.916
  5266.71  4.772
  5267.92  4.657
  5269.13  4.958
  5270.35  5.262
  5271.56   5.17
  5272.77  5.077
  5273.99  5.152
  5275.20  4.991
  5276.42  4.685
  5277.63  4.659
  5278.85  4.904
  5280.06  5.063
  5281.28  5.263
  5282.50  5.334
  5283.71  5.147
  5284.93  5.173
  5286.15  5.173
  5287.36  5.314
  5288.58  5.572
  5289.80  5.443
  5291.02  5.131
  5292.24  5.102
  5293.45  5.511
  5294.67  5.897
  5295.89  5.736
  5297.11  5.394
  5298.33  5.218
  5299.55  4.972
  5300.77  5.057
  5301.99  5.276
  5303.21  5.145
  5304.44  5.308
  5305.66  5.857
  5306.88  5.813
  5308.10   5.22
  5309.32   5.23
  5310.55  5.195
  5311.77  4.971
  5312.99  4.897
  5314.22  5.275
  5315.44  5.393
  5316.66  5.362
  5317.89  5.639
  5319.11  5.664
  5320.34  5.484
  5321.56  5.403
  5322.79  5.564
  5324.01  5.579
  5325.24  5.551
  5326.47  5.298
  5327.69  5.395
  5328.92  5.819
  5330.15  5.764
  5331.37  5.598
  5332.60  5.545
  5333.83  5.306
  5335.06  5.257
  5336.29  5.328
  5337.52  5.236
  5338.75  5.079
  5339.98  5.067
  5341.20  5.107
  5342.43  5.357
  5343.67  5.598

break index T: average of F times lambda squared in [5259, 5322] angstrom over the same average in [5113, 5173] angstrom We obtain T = 1.15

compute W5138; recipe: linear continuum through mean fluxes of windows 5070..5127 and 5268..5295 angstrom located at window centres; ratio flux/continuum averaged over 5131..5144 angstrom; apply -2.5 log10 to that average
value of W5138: 0.04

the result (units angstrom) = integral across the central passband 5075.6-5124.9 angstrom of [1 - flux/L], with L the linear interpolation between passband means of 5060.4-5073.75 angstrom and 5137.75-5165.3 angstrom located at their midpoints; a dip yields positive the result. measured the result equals 1.6 angstrom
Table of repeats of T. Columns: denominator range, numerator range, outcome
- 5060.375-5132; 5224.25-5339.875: 1.19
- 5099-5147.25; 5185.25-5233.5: 1.10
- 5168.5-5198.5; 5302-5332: 1.16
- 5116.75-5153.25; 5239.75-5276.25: 1.13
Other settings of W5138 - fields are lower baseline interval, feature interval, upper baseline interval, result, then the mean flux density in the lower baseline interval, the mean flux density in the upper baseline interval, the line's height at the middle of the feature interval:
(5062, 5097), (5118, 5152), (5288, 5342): 0.03 mag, 4.57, 5.38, 4.76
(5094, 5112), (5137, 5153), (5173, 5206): 0.06 mag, 4.81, 4.97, 4.89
